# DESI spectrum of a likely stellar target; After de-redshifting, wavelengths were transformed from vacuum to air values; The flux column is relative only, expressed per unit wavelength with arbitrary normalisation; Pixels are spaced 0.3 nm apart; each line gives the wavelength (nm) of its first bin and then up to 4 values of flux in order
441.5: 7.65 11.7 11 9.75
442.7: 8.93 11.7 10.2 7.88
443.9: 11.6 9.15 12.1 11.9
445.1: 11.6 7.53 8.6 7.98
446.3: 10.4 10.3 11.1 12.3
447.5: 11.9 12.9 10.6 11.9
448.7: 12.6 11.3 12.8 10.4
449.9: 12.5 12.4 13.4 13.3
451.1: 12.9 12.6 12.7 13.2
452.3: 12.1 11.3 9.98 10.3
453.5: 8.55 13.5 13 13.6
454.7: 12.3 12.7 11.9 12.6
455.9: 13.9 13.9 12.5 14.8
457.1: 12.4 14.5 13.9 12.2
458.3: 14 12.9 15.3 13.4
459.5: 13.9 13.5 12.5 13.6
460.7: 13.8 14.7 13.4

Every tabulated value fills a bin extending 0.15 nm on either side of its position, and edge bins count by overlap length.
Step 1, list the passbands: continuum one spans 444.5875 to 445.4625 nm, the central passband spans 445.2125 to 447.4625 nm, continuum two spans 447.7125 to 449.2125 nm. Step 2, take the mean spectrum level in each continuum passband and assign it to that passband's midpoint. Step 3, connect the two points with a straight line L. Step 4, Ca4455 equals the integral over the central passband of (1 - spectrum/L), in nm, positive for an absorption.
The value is 0.265 nm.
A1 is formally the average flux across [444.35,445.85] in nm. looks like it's 10.3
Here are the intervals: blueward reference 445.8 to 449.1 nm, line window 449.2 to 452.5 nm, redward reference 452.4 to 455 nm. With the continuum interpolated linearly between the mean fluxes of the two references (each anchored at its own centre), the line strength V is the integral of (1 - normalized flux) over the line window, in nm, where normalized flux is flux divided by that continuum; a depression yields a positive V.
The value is -0.32 nm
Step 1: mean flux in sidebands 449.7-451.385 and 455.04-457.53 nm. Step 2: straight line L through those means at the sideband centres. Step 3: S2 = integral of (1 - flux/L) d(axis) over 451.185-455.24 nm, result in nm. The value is 0.32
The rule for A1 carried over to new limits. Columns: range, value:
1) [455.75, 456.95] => 13.8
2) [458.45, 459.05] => 14.1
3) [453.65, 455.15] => 13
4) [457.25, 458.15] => 13.5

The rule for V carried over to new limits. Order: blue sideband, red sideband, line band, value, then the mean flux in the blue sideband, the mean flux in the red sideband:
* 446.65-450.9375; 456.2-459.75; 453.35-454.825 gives 0.09 nm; 12.1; 13.6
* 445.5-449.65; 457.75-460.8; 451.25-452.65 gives -0.06 nm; 11.1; 13.5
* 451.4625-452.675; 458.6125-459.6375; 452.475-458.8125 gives 0.29 nm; 12.4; 14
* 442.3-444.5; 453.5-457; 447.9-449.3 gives -0.06 nm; 10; 12.9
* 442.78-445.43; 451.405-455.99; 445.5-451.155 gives -0.14 nm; 10.5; 12.1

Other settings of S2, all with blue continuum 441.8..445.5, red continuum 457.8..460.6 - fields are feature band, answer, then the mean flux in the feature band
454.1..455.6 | -0.01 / 12.7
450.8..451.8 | -0.08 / 12.8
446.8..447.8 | -0.08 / 12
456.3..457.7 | -0.06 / 13.6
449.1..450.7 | -0.09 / 12.3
